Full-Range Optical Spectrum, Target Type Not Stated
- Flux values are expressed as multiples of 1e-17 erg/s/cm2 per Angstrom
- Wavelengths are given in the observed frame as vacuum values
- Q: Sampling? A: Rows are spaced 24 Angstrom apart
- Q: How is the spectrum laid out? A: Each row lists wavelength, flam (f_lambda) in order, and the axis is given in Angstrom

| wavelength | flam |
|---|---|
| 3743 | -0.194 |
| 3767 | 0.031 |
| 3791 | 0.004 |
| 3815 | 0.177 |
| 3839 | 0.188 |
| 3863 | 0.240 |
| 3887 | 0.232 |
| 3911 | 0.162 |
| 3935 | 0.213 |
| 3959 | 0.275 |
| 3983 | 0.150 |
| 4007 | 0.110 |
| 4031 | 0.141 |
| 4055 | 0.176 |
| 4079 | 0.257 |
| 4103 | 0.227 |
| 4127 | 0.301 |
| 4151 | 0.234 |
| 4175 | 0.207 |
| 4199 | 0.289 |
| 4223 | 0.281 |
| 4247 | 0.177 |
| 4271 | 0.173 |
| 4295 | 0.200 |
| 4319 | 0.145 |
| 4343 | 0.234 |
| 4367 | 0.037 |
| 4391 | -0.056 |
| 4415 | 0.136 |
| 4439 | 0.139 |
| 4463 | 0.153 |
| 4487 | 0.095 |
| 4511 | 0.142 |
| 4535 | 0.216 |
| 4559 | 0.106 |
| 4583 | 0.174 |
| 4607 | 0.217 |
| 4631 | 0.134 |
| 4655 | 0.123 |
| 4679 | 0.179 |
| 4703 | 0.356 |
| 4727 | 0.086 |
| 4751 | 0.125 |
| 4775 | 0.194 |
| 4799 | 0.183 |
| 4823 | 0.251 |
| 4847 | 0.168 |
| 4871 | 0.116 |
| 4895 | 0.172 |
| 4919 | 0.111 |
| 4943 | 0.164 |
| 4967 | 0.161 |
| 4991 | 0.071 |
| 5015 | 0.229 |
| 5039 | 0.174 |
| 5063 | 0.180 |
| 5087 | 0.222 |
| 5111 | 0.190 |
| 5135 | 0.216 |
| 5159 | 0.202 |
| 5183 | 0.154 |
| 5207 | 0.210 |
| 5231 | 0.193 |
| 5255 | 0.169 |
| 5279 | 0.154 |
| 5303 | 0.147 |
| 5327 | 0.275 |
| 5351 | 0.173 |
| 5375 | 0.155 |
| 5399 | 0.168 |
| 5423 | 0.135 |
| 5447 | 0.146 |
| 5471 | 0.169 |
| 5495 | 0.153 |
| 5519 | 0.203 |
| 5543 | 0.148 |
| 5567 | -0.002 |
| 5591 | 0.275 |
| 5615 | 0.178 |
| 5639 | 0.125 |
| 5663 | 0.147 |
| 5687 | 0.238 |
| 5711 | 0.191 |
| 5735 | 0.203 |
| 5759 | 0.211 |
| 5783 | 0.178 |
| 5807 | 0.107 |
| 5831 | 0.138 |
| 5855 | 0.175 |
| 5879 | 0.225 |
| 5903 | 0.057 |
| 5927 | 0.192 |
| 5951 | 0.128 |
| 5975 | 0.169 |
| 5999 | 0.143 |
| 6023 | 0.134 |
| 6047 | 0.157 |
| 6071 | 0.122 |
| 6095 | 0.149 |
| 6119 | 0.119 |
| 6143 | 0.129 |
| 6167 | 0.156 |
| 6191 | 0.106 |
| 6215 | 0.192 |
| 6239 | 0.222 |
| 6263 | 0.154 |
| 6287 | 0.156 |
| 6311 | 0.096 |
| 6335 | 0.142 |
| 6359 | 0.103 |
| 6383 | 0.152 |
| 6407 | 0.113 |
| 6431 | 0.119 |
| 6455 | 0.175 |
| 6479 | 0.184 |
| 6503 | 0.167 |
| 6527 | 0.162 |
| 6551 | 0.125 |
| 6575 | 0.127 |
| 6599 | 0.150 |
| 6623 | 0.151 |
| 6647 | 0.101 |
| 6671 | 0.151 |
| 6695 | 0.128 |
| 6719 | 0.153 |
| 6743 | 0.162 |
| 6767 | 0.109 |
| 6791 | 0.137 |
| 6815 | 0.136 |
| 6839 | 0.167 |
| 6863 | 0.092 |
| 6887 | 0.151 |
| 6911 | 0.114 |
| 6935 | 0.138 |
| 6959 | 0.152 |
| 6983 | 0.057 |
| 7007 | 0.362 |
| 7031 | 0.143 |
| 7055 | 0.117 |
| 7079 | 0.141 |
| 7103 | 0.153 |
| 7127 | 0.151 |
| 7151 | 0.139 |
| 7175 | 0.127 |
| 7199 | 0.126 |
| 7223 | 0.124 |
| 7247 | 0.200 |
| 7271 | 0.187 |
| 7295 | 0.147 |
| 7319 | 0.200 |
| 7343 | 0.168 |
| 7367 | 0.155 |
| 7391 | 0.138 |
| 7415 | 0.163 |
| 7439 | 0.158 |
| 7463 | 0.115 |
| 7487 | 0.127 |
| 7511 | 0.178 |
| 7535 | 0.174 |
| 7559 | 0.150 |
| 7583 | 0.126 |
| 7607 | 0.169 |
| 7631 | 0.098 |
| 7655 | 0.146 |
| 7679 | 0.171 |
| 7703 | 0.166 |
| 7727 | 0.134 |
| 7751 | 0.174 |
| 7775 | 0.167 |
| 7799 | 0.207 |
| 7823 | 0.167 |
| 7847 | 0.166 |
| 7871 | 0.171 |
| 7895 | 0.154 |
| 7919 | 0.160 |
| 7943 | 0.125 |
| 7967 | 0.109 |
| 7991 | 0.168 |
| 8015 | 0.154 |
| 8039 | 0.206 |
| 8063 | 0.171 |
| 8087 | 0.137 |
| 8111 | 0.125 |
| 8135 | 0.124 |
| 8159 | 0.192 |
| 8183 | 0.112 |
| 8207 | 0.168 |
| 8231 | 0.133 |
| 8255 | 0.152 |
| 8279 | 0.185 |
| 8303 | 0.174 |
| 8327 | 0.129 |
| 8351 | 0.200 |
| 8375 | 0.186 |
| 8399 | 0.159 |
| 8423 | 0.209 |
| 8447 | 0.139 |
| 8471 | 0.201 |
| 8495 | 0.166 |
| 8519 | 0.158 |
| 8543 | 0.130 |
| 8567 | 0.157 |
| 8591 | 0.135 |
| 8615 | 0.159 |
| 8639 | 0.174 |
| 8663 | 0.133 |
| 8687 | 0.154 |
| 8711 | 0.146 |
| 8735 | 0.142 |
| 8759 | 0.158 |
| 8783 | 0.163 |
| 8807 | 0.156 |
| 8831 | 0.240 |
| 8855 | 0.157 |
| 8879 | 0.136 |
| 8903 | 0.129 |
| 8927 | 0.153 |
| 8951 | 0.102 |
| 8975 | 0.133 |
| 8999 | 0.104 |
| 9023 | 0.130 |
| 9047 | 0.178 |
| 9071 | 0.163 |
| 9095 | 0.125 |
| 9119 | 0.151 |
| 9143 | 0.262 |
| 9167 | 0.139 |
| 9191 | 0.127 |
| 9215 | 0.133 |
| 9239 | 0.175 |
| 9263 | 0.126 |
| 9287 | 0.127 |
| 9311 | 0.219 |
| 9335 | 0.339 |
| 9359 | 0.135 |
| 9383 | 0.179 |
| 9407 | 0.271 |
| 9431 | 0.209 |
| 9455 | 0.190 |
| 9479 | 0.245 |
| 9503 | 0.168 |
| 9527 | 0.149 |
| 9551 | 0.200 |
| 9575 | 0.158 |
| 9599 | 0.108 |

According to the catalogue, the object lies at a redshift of 0.880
